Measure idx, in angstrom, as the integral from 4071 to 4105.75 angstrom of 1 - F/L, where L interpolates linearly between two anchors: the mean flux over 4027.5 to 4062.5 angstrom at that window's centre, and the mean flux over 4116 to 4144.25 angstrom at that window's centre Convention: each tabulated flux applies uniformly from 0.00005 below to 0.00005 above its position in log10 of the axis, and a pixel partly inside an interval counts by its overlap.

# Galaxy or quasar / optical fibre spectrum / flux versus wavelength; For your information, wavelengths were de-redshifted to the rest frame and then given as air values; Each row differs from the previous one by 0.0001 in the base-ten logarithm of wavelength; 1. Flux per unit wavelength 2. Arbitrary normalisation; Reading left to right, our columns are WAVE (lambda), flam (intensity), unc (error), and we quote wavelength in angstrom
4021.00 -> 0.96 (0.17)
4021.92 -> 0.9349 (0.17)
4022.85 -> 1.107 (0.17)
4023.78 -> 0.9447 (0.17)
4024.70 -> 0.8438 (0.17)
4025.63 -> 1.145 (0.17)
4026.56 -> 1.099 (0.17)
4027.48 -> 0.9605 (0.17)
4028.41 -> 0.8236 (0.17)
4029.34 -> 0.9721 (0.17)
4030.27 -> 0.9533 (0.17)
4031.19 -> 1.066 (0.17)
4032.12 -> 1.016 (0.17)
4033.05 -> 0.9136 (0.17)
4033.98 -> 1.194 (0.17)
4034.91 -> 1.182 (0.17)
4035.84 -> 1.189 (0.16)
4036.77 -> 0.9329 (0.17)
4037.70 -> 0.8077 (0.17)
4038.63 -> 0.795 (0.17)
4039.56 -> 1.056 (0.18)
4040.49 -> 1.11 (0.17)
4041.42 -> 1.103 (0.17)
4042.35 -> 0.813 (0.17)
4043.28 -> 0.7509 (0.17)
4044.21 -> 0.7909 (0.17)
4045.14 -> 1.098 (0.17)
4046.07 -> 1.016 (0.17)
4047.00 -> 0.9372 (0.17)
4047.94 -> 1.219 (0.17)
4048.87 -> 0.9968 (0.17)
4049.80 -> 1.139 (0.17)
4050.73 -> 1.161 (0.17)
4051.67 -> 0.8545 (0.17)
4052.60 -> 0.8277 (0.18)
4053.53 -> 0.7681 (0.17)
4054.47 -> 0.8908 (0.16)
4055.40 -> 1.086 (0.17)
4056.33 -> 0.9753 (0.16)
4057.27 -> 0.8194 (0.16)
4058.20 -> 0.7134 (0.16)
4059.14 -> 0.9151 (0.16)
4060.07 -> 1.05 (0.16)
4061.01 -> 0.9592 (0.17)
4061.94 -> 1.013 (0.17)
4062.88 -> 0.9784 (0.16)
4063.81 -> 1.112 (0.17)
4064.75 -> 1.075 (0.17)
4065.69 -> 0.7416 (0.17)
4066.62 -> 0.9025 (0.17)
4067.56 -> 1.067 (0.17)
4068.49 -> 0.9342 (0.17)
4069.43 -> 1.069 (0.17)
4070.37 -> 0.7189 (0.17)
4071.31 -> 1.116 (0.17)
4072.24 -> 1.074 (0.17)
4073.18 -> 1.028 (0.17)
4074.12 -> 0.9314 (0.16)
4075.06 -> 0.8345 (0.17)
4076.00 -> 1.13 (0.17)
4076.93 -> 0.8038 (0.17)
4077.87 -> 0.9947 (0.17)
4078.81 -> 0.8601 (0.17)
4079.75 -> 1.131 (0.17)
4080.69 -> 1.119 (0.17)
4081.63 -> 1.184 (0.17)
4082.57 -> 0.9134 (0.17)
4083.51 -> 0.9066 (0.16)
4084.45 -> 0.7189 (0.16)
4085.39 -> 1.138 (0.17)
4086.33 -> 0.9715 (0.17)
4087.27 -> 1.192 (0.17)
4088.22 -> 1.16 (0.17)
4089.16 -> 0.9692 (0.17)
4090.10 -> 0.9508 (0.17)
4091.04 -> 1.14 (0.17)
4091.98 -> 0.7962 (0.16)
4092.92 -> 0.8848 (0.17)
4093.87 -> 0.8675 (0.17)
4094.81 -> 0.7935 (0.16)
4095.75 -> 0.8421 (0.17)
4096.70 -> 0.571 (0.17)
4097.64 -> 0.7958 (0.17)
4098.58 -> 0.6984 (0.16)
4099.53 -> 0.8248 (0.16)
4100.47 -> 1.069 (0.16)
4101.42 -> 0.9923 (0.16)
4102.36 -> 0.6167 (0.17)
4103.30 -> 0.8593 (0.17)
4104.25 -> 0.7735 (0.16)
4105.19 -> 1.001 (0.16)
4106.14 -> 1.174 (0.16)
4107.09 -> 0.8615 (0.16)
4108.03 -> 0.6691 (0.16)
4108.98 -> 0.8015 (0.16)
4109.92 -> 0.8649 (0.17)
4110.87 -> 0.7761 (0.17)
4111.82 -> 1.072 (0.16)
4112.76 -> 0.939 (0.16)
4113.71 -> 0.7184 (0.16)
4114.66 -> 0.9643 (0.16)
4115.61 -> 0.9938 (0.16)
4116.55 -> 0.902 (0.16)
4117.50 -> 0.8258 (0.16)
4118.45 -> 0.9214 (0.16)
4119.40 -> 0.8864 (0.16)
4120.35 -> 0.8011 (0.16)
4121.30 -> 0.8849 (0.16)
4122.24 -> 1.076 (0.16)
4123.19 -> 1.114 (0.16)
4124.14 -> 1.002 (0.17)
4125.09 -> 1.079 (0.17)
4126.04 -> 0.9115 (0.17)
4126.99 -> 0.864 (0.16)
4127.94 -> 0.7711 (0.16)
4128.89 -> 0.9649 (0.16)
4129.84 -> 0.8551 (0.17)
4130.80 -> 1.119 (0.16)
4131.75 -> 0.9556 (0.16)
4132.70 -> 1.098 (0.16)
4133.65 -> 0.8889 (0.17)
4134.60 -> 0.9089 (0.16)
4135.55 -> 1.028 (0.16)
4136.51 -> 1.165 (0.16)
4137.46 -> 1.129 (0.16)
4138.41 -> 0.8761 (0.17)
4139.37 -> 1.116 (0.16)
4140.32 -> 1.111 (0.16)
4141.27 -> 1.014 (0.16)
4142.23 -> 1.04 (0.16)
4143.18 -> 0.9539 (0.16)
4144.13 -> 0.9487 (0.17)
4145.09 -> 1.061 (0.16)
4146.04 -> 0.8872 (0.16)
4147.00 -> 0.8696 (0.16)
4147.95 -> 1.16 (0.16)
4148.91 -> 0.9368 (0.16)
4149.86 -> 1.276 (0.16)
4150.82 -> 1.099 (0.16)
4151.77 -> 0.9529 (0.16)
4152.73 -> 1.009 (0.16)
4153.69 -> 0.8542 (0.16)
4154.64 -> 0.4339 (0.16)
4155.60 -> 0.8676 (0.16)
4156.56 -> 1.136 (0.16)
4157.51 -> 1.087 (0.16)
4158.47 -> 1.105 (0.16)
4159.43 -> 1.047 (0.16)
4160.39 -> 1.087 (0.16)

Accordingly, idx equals 1.3 angstrom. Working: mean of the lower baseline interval 0.97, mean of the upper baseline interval 0.974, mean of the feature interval 0.936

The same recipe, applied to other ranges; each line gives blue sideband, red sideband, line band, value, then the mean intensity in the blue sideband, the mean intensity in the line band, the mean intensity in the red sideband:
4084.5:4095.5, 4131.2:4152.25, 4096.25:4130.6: 3.7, 0.974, 0.888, 1.02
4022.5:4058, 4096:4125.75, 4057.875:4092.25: -1.8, 0.981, 0.984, 0.888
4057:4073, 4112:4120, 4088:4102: 0.6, 0.96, 0.884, 0.899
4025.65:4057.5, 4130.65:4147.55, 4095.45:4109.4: 2.3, 0.983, 0.836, 1.01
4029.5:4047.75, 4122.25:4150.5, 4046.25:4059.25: 0.5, 0.989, 0.952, 1.01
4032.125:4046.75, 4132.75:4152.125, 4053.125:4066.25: 0.7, 0.984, 0.936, 1.02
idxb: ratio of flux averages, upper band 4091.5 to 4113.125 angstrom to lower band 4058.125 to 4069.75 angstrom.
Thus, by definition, 0.88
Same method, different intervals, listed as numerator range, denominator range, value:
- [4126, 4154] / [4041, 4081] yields 1.03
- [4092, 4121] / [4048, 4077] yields 0.89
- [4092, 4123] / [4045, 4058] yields 0.89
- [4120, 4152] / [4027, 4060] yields 1.03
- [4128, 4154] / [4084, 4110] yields 1.13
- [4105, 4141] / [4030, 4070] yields 0.97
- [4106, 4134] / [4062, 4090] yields 0.93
